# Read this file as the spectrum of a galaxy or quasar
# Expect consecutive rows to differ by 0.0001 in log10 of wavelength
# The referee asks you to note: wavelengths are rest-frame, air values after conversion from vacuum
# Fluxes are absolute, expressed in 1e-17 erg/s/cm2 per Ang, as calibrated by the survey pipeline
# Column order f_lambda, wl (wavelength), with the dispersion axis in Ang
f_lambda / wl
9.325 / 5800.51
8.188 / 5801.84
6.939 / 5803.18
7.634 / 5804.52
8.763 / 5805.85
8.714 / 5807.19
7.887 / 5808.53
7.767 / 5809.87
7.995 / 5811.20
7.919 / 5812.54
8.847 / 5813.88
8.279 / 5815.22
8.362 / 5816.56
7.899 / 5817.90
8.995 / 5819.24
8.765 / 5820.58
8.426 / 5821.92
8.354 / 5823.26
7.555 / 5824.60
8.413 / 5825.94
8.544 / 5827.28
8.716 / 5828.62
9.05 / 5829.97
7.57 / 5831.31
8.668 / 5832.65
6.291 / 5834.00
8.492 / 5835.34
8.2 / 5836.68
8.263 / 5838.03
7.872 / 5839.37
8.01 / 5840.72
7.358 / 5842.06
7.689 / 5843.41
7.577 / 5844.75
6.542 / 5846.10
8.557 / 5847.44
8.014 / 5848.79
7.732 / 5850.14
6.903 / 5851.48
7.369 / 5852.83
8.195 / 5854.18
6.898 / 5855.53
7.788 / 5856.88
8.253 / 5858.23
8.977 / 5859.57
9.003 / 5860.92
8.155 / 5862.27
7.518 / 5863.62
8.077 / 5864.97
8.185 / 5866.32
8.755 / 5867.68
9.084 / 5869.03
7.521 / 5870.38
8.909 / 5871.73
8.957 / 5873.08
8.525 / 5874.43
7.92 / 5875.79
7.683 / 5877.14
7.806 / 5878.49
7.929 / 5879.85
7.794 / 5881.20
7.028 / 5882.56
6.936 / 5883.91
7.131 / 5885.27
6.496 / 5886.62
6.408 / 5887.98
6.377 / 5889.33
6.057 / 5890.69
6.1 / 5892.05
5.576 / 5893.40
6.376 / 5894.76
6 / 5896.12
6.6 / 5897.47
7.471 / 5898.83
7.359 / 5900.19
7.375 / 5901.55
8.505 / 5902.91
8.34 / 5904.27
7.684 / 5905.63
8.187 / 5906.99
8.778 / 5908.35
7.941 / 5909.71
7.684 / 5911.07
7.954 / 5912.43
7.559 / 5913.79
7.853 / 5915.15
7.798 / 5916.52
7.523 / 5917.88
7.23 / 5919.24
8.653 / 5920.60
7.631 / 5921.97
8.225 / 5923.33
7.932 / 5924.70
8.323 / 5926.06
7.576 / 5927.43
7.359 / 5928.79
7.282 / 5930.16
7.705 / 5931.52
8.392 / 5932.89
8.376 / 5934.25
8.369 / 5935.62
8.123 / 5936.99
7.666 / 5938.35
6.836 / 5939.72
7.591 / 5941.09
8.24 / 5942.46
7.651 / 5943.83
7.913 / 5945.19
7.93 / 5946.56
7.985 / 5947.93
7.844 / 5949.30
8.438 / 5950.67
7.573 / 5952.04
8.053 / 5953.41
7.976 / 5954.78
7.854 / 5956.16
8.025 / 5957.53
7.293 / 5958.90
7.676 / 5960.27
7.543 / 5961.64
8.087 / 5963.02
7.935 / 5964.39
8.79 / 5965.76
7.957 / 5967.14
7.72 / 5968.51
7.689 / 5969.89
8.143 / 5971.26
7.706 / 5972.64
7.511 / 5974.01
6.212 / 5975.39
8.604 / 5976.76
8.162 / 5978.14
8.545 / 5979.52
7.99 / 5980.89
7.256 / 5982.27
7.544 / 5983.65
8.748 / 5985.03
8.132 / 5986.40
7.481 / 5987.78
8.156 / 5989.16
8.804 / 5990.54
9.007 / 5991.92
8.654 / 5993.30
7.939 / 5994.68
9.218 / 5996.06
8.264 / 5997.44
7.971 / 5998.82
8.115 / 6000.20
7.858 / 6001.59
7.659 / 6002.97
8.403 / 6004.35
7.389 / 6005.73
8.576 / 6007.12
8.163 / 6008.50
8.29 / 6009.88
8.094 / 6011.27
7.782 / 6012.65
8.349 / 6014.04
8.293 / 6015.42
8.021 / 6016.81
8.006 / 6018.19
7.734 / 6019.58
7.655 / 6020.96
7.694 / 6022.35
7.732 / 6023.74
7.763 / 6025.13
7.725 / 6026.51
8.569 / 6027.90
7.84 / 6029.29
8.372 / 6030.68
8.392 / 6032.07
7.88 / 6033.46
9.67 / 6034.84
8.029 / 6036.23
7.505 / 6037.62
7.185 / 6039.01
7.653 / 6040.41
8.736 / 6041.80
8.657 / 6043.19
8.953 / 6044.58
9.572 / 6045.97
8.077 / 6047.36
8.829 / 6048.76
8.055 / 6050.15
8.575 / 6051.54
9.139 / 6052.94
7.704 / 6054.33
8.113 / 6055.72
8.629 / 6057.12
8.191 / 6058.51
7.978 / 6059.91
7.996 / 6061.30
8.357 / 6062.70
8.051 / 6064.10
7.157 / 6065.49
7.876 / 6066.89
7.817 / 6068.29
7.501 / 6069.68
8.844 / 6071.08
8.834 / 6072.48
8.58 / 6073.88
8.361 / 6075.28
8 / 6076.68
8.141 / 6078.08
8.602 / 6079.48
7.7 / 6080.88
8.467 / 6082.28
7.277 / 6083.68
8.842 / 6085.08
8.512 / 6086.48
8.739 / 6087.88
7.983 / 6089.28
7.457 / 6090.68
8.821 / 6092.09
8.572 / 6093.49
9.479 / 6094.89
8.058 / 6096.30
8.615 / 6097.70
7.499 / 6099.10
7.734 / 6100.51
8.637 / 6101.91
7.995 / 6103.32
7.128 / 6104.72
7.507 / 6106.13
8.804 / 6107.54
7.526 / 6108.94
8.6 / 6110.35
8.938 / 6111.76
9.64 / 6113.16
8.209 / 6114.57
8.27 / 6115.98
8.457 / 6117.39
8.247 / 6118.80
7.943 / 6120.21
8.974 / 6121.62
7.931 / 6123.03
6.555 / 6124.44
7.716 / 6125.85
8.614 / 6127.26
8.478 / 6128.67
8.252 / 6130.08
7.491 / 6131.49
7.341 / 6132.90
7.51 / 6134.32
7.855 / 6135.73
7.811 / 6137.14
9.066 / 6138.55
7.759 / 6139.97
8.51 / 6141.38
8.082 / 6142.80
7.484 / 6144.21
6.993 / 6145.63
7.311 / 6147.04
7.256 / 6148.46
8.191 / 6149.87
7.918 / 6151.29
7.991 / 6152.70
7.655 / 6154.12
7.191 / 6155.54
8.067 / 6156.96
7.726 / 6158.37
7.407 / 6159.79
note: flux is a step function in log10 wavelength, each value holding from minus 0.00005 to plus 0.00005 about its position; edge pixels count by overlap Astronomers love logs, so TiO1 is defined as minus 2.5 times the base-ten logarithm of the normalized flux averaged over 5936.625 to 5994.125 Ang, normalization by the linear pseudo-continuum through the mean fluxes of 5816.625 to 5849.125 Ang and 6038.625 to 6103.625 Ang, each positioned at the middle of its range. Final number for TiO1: 0.03 mag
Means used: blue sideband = 8.08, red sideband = 8.27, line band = 7.93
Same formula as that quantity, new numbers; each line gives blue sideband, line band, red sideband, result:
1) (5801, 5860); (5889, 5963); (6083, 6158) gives 0.05 mag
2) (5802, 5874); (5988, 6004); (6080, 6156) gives -0.03 mag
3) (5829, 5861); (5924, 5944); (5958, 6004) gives 0.02 mag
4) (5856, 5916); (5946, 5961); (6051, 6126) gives -0.01 mag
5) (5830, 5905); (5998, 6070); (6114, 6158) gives -0.04 mag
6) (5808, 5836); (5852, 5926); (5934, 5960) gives 0.05 mag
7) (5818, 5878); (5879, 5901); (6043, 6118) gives 0.20 mag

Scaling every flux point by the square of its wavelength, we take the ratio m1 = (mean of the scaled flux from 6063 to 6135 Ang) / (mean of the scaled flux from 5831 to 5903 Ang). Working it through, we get 1.2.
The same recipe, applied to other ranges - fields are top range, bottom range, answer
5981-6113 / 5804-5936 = 1.11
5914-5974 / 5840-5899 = 1.07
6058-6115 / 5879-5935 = 1.17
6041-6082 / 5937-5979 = 1.10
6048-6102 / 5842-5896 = 1.16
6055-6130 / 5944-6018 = 1.06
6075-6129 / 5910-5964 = 1.11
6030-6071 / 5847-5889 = 1.11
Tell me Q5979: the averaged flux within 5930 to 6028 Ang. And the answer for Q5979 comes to 7.98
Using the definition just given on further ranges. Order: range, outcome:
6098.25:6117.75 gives 8.21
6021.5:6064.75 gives 8.24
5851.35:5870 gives 8.11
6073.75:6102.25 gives 8.28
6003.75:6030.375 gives 8.01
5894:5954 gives 7.77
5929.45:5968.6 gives 7.89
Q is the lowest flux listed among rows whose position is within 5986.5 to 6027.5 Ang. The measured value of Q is 7.389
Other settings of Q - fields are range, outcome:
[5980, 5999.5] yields 7.256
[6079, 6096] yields 7.277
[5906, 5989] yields 6.212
